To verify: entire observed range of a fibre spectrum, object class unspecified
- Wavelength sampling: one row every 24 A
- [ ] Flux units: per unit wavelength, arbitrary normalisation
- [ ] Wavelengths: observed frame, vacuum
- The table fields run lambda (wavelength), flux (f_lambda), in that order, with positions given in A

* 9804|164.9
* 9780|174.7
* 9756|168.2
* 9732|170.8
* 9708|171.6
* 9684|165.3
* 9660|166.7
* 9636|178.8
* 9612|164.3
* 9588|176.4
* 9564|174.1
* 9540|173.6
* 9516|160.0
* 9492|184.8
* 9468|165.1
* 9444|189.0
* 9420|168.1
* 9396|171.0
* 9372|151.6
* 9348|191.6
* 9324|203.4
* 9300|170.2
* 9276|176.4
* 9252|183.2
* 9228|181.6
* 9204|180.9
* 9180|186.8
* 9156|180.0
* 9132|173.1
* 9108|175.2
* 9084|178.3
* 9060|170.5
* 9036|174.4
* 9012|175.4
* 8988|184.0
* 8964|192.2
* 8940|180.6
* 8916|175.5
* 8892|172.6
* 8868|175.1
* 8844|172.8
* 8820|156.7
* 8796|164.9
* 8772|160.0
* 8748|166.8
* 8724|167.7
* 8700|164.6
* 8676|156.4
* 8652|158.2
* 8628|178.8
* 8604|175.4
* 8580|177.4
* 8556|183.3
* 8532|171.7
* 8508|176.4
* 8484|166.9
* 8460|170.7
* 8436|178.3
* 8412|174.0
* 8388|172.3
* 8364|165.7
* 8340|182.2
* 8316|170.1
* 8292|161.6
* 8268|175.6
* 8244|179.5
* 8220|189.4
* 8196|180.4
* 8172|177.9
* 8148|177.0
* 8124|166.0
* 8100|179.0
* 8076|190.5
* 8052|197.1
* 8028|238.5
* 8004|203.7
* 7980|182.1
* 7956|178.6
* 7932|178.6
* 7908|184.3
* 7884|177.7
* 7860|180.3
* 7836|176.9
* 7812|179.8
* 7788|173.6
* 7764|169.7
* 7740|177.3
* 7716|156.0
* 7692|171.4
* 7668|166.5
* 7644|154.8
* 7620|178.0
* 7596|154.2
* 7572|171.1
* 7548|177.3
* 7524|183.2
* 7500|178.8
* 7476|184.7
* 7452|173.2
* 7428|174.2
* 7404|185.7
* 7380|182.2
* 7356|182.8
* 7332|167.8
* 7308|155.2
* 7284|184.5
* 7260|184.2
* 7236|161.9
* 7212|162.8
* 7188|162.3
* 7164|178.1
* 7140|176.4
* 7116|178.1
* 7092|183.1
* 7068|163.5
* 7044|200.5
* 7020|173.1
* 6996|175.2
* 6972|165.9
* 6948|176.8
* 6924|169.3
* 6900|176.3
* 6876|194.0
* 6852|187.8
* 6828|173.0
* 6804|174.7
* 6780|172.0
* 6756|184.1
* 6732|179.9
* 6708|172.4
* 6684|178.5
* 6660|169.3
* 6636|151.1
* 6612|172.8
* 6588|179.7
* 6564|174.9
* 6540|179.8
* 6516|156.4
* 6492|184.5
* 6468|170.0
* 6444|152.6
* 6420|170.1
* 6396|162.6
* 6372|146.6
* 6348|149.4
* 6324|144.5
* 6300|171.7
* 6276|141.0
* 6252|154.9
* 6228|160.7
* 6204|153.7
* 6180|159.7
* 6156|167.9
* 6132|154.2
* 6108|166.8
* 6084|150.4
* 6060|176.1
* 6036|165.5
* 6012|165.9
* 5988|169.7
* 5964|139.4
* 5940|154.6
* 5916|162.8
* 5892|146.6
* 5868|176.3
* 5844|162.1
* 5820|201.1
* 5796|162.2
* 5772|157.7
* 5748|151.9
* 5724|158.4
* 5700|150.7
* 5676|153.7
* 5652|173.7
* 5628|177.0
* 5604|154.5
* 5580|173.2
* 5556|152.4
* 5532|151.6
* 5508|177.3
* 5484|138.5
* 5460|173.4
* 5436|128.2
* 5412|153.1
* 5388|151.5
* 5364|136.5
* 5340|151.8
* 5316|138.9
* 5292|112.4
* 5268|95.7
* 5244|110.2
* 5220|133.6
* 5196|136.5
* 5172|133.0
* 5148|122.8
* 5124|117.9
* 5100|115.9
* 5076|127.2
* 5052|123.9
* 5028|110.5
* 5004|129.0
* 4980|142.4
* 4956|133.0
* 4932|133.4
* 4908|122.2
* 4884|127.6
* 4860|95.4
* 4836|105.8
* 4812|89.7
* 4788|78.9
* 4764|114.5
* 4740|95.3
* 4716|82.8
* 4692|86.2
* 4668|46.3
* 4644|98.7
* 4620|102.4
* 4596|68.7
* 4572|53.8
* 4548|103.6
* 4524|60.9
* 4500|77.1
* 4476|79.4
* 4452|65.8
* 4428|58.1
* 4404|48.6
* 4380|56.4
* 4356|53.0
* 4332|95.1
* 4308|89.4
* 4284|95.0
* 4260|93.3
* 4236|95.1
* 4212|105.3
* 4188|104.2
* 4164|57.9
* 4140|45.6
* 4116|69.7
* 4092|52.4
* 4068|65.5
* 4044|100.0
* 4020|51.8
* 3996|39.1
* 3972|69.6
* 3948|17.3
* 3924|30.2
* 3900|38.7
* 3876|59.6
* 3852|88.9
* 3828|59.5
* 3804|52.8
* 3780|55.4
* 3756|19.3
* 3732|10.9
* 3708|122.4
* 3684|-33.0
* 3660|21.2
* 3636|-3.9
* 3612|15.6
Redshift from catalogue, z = 0.22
